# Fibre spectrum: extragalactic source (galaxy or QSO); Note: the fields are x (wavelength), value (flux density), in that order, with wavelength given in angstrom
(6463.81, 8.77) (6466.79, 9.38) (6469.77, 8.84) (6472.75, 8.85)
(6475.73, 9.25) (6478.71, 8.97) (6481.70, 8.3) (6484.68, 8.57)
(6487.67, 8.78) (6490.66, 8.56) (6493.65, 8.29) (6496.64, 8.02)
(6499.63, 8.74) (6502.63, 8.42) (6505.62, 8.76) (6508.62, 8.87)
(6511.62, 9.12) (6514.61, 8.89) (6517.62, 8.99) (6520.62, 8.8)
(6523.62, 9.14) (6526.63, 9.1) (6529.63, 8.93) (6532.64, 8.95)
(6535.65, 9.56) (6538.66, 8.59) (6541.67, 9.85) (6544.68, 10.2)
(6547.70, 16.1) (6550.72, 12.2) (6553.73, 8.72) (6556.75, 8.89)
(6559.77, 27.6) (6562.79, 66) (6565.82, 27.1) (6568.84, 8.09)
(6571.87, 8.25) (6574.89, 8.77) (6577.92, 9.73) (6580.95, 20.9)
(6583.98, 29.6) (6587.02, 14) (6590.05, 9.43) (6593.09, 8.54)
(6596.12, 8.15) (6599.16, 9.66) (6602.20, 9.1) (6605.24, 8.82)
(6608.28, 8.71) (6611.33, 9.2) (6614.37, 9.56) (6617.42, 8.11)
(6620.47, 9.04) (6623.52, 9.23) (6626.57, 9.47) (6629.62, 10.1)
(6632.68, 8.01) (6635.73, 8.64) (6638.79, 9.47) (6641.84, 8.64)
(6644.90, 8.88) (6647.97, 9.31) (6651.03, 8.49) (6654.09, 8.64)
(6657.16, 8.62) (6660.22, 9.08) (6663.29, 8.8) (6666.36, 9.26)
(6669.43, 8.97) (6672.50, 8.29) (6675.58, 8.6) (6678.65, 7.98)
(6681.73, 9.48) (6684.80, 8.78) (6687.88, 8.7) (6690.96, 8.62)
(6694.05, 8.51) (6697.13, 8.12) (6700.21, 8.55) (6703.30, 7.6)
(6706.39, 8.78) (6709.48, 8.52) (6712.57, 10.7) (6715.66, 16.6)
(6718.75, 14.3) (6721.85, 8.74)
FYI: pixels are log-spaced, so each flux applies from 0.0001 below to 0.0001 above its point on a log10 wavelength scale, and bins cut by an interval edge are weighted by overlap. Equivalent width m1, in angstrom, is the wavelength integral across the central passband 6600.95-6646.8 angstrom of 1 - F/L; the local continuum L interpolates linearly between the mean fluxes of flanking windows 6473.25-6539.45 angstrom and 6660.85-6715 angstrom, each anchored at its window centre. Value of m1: -0.8 angstrom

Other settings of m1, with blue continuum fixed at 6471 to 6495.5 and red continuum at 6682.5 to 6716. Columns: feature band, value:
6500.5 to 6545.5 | -1.4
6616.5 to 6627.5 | 0.0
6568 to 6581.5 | -2.6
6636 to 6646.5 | 0.1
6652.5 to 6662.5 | 0.3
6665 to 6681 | 0.8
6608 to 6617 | -0.1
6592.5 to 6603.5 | 0.1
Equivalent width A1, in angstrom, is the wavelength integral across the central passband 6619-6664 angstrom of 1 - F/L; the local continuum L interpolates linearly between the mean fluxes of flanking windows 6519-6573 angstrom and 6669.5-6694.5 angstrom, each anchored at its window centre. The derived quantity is 6.44 angstrom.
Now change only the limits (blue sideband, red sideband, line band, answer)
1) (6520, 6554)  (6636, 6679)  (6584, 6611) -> -3.36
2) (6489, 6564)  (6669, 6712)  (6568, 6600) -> -4.46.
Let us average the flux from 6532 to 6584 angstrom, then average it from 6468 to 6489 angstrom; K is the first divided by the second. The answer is 1.9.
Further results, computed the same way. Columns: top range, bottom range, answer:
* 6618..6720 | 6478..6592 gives 0.73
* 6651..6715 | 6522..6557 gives 0.88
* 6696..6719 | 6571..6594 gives 0.73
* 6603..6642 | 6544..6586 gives 0.48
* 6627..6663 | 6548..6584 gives 0.47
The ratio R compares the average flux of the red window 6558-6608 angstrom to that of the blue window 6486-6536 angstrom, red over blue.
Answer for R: 1.9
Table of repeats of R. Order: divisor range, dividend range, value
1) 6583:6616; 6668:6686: 0.79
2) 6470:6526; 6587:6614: 1.06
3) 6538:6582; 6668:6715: 0.52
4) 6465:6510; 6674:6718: 1.07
